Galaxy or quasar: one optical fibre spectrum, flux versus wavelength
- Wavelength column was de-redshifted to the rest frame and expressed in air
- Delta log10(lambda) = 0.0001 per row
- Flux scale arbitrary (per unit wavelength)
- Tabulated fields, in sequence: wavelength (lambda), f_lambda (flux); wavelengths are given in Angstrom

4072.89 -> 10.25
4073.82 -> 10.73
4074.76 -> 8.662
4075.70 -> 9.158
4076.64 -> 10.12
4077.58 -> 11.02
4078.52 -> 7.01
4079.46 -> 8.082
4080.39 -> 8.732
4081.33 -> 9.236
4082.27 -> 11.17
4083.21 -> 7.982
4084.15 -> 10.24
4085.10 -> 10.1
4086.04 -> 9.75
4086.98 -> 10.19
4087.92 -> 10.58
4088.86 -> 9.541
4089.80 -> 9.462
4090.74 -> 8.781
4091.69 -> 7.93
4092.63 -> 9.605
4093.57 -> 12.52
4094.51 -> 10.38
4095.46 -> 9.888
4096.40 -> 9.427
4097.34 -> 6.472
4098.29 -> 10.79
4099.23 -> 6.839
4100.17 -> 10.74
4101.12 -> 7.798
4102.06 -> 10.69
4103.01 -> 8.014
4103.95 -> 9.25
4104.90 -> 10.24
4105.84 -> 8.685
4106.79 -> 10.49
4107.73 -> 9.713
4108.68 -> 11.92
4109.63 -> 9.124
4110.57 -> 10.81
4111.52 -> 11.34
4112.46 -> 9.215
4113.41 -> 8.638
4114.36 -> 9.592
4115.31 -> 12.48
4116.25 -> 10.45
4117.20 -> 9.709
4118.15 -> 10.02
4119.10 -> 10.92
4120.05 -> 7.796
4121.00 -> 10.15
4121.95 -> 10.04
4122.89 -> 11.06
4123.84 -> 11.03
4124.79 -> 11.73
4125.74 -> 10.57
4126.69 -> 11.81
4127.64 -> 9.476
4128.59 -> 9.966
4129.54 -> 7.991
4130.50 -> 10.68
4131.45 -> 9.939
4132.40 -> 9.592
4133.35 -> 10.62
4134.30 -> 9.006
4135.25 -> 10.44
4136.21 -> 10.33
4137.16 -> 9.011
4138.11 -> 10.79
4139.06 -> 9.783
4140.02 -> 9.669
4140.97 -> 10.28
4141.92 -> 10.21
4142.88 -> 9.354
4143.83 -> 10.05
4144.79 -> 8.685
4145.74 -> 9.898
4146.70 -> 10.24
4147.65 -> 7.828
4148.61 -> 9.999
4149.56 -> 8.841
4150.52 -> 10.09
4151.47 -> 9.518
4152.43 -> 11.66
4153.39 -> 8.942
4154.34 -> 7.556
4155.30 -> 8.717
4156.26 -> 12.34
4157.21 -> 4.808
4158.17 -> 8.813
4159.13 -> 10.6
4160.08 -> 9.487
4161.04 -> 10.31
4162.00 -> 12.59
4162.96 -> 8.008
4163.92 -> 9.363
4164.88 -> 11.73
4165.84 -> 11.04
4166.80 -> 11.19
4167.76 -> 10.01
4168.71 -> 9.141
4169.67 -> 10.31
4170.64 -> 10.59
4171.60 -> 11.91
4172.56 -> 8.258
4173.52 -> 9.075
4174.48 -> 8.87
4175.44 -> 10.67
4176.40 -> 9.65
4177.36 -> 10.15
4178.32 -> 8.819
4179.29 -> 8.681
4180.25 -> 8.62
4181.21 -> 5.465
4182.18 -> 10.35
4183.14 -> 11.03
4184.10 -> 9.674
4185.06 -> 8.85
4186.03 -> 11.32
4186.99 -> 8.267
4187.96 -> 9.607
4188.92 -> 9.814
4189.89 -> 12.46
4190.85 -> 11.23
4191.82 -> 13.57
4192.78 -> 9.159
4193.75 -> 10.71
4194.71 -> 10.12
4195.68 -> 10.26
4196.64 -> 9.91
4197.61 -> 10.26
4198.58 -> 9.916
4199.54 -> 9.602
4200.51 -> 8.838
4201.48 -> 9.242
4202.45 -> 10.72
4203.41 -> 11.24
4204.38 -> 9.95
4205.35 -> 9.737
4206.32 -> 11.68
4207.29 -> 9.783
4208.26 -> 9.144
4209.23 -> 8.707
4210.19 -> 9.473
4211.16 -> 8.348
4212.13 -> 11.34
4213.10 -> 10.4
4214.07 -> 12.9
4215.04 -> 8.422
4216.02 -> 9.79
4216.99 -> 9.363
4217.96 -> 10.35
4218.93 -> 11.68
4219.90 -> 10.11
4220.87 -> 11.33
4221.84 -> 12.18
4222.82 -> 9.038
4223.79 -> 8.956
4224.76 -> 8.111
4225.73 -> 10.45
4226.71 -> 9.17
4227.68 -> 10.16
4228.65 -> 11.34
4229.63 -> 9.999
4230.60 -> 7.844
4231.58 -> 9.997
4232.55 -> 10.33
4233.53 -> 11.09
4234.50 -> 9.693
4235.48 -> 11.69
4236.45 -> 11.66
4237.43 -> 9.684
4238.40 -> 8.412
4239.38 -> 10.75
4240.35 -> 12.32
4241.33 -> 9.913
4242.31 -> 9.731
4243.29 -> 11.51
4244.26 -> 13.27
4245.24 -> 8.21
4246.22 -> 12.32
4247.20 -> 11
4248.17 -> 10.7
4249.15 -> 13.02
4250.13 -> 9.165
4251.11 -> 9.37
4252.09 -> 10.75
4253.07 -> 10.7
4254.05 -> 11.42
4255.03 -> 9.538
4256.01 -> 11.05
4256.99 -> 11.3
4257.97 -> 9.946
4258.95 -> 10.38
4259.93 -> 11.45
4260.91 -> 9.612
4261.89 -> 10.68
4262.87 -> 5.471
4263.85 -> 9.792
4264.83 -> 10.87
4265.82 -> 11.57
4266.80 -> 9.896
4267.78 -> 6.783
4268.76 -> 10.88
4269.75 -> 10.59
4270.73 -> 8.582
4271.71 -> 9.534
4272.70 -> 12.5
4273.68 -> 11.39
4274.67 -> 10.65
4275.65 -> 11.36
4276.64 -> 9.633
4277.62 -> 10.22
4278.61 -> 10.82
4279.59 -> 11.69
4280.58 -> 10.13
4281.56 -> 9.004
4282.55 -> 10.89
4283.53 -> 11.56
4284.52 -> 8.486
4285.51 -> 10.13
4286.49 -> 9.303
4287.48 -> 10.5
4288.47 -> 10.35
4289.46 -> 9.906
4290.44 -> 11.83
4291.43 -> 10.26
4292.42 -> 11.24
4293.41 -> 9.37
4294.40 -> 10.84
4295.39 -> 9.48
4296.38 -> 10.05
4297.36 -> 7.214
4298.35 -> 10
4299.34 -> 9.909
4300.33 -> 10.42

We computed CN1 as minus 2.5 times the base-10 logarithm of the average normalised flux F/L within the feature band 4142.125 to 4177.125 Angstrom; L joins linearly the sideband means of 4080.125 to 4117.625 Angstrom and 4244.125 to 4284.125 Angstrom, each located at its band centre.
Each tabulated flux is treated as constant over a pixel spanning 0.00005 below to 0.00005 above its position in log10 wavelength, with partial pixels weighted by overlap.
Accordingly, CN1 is 0.03 mag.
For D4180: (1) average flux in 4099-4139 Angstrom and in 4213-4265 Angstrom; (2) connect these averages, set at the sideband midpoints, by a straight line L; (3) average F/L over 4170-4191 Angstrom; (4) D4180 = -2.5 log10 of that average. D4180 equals 0.054 mag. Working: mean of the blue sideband 9.99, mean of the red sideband 10.3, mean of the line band 9.68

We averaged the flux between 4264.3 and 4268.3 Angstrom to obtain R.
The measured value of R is 9.79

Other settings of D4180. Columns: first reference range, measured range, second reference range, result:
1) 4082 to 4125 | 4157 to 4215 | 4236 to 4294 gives 0.02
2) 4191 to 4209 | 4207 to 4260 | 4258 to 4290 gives -0.02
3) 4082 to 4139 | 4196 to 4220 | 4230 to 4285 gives 0.02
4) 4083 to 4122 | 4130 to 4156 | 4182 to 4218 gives 0.02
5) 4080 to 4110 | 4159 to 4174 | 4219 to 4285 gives -0.03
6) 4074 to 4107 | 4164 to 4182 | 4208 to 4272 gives 0.02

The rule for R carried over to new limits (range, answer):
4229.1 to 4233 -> 9.54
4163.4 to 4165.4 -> 10.5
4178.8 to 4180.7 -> 8.63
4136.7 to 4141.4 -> 9.91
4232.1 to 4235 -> 10.4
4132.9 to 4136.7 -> 10.1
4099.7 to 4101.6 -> 9.28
